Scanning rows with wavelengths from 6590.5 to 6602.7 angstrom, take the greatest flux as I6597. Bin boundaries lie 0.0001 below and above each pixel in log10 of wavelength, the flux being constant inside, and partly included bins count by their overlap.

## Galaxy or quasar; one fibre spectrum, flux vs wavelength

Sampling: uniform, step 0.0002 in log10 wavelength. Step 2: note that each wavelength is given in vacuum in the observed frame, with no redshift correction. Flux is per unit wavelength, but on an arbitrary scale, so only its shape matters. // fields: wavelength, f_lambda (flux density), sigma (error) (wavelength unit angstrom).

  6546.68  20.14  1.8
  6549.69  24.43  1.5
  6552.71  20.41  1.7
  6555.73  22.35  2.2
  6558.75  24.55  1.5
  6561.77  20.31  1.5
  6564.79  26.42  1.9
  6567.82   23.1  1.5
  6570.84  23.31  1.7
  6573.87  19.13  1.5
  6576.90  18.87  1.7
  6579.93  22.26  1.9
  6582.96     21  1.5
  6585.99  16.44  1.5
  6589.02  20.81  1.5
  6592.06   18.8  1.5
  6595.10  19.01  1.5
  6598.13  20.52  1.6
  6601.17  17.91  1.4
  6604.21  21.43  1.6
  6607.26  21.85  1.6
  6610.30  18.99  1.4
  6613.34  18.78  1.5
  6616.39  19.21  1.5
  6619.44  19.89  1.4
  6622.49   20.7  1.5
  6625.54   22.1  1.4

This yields 20.52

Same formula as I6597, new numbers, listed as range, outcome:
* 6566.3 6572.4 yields 23.31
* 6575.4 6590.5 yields 22.26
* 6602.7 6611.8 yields 21.85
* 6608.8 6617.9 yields 19.21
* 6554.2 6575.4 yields 26.42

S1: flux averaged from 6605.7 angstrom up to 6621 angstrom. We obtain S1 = 19.7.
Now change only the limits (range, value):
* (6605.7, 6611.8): 20.4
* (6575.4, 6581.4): 20.6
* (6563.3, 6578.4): 22.2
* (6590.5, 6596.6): 18.9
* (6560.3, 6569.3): 23.3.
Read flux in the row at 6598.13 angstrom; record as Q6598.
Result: 20.52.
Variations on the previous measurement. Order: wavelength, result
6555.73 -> 22.35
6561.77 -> 20.31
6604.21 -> 21.43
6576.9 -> 18.87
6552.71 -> 20.41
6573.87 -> 19.13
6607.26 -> 21.85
